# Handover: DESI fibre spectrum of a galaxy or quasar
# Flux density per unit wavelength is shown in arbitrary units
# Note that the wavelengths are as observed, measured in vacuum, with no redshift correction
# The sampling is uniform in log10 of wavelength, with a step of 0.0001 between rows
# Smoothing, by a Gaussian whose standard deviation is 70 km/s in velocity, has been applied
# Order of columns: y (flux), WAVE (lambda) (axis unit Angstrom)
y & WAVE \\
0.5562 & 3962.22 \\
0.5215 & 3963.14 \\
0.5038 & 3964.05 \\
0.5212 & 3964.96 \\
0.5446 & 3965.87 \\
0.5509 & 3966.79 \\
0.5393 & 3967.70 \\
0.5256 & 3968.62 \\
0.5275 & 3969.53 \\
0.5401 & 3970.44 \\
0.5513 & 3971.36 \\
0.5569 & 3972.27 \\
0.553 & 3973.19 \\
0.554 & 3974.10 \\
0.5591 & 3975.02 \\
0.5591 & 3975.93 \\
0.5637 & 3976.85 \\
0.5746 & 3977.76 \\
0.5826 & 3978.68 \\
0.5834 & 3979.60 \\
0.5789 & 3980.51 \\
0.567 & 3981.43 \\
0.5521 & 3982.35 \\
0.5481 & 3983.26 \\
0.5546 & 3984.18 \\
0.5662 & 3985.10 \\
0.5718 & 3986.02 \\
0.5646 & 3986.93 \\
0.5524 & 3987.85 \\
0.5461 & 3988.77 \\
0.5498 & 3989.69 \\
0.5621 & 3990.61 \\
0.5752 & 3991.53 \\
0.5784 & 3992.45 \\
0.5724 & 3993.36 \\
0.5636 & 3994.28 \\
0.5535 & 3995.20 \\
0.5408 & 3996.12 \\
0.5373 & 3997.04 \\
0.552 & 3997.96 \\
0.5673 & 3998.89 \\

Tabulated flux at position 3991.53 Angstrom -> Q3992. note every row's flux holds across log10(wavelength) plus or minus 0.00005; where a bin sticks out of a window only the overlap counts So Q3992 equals 0.5752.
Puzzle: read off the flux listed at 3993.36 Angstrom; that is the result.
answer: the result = 0.5724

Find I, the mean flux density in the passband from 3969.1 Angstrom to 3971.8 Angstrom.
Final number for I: 0.539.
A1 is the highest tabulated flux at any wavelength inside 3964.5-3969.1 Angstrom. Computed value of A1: 0.5509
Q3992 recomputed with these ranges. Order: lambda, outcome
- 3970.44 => 0.5401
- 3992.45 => 0.5784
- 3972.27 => 0.5569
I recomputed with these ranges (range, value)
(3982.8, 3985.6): 0.556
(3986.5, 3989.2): 0.554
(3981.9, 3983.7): 0.552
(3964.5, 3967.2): 0.538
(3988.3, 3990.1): 0.547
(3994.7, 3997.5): 0.544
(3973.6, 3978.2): 0.563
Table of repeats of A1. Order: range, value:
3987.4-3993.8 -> 0.5784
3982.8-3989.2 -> 0.5718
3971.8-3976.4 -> 0.5591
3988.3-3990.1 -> 0.5498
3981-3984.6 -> 0.567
